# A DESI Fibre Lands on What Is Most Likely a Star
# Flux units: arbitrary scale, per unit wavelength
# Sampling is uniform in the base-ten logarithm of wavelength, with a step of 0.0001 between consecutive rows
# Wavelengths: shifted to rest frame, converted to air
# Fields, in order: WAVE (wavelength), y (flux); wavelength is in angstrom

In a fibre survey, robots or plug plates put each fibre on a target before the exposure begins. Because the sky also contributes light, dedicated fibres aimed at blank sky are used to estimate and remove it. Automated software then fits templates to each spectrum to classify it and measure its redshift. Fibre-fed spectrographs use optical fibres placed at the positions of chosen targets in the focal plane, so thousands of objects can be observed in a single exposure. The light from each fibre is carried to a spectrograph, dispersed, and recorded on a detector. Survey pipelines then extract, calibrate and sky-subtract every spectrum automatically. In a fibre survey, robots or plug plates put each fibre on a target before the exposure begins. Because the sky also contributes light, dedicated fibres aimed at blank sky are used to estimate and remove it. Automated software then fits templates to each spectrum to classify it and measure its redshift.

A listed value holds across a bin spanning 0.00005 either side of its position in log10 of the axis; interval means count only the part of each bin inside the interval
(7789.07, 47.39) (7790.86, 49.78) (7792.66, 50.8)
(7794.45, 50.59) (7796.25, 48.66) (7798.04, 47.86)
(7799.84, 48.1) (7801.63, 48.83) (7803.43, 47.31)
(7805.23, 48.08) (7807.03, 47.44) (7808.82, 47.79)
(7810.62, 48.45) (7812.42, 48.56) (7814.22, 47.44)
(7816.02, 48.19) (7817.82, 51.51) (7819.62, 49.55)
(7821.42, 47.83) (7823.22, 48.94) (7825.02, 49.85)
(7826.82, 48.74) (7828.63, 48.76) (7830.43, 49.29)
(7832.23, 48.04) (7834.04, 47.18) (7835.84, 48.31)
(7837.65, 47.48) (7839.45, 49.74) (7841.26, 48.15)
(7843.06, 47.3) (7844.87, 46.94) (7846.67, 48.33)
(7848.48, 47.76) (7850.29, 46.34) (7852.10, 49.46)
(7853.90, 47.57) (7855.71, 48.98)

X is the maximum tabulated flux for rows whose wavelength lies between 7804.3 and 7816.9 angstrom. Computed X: 48.56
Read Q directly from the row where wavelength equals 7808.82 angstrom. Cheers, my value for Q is 47.79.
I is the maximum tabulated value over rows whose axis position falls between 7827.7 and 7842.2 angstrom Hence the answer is 49.74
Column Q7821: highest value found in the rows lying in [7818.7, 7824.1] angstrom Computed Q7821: 49.55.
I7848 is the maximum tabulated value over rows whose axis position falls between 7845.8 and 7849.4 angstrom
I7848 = 48.33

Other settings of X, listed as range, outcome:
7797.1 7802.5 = 48.83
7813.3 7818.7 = 51.51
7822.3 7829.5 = 49.85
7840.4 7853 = 49.46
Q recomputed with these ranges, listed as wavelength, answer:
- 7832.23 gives 48.04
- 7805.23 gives 48.08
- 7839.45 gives 49.74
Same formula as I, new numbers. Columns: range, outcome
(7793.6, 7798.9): 50.59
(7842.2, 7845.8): 47.3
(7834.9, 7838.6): 48.31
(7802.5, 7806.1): 48.08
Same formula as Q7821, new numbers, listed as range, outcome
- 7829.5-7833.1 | 49.29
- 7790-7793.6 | 50.8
